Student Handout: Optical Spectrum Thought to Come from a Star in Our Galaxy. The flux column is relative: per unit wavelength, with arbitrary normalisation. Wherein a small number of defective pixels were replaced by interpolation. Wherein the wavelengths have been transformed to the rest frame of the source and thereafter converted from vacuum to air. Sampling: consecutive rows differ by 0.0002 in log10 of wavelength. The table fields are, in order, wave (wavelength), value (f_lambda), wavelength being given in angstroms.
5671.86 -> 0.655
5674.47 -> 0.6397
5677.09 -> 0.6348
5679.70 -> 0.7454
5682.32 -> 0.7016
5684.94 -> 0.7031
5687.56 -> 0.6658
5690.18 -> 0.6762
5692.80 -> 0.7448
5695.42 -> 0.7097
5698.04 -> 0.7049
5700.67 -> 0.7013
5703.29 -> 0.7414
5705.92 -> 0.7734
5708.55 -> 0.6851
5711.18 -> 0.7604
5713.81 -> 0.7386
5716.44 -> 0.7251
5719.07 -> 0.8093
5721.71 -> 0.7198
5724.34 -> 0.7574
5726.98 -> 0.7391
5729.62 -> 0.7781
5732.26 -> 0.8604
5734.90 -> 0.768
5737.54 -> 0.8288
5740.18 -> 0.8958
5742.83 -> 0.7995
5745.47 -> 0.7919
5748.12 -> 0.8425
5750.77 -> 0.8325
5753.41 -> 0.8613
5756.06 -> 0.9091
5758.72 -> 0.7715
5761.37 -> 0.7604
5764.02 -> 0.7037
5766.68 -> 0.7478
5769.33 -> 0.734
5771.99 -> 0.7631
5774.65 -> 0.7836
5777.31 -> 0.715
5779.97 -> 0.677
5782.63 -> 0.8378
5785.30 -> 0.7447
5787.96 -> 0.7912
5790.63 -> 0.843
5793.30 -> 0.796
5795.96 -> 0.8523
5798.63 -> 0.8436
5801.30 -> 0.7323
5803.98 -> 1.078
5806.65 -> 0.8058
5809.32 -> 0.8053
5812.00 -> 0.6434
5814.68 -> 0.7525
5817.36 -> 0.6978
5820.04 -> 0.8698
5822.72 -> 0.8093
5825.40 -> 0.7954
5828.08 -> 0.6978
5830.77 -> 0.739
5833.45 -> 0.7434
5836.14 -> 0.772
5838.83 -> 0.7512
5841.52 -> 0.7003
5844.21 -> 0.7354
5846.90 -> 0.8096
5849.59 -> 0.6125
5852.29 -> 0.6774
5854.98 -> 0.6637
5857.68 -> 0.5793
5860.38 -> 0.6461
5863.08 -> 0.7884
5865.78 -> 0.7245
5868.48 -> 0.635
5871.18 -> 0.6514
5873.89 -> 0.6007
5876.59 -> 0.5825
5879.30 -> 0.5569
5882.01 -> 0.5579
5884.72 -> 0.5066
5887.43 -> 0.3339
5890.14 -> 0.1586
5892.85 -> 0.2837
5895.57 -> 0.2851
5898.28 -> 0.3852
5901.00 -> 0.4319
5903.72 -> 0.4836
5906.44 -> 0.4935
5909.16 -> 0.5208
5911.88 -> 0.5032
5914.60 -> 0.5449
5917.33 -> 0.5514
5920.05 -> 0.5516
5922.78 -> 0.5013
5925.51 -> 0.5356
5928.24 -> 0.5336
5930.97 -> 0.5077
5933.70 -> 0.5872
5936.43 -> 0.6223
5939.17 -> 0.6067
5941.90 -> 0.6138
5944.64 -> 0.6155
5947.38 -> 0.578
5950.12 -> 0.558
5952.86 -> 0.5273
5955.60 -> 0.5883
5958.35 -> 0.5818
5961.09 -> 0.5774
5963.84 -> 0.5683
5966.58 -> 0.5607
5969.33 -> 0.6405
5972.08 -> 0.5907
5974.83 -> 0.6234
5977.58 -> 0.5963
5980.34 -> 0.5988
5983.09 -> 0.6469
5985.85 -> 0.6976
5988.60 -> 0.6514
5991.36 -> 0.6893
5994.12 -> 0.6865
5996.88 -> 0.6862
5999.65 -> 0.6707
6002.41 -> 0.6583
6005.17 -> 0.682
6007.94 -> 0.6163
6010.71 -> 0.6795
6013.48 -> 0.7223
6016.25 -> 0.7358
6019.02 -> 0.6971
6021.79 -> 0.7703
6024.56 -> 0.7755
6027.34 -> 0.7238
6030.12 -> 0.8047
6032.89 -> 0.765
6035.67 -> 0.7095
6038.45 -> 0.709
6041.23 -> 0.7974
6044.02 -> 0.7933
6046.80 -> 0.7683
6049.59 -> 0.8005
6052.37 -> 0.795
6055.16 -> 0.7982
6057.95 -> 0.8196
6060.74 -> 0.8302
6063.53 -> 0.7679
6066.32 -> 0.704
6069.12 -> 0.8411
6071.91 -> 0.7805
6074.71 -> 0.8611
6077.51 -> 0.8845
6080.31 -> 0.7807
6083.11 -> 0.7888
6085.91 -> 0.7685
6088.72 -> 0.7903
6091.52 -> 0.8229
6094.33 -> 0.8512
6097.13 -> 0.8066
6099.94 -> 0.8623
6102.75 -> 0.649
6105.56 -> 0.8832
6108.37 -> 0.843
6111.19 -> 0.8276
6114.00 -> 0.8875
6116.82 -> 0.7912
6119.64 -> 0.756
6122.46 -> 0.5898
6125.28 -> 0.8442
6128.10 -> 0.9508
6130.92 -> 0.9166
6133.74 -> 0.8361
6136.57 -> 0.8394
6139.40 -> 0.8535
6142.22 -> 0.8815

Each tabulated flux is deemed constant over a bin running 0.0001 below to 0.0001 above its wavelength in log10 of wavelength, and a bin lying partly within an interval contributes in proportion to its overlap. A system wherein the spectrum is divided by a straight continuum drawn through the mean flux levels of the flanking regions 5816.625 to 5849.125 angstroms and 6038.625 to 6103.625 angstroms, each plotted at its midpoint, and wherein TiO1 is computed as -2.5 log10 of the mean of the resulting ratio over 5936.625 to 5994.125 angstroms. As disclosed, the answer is 0.27 mag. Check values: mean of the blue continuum 0.757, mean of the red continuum 0.798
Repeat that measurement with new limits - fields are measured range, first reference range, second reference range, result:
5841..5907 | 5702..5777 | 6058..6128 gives 0.384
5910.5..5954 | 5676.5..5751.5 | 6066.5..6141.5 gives 0.376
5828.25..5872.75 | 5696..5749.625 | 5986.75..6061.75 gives 0.081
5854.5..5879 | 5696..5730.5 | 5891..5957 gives -0.128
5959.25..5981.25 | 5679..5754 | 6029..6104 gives 0.299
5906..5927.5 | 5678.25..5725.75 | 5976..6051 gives 0.330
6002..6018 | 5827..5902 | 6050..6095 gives 0.087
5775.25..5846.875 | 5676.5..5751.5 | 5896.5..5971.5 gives -0.176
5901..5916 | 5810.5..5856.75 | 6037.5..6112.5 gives 0.441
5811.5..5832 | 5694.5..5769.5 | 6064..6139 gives 0.042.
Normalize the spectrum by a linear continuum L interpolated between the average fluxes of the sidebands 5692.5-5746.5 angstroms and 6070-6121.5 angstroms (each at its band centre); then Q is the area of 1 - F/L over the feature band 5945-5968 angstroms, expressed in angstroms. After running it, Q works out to 6.5 angstroms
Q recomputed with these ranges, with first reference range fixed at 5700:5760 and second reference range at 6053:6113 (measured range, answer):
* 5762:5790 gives 1.3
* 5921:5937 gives 5.1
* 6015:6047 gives 2.0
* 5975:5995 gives 3.8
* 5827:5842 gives 1.1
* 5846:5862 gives 2.7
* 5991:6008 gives 2.8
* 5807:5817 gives 0.7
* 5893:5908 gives 7.3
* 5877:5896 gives 9.5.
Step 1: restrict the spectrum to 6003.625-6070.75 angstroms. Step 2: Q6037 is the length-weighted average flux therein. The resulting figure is 0.754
